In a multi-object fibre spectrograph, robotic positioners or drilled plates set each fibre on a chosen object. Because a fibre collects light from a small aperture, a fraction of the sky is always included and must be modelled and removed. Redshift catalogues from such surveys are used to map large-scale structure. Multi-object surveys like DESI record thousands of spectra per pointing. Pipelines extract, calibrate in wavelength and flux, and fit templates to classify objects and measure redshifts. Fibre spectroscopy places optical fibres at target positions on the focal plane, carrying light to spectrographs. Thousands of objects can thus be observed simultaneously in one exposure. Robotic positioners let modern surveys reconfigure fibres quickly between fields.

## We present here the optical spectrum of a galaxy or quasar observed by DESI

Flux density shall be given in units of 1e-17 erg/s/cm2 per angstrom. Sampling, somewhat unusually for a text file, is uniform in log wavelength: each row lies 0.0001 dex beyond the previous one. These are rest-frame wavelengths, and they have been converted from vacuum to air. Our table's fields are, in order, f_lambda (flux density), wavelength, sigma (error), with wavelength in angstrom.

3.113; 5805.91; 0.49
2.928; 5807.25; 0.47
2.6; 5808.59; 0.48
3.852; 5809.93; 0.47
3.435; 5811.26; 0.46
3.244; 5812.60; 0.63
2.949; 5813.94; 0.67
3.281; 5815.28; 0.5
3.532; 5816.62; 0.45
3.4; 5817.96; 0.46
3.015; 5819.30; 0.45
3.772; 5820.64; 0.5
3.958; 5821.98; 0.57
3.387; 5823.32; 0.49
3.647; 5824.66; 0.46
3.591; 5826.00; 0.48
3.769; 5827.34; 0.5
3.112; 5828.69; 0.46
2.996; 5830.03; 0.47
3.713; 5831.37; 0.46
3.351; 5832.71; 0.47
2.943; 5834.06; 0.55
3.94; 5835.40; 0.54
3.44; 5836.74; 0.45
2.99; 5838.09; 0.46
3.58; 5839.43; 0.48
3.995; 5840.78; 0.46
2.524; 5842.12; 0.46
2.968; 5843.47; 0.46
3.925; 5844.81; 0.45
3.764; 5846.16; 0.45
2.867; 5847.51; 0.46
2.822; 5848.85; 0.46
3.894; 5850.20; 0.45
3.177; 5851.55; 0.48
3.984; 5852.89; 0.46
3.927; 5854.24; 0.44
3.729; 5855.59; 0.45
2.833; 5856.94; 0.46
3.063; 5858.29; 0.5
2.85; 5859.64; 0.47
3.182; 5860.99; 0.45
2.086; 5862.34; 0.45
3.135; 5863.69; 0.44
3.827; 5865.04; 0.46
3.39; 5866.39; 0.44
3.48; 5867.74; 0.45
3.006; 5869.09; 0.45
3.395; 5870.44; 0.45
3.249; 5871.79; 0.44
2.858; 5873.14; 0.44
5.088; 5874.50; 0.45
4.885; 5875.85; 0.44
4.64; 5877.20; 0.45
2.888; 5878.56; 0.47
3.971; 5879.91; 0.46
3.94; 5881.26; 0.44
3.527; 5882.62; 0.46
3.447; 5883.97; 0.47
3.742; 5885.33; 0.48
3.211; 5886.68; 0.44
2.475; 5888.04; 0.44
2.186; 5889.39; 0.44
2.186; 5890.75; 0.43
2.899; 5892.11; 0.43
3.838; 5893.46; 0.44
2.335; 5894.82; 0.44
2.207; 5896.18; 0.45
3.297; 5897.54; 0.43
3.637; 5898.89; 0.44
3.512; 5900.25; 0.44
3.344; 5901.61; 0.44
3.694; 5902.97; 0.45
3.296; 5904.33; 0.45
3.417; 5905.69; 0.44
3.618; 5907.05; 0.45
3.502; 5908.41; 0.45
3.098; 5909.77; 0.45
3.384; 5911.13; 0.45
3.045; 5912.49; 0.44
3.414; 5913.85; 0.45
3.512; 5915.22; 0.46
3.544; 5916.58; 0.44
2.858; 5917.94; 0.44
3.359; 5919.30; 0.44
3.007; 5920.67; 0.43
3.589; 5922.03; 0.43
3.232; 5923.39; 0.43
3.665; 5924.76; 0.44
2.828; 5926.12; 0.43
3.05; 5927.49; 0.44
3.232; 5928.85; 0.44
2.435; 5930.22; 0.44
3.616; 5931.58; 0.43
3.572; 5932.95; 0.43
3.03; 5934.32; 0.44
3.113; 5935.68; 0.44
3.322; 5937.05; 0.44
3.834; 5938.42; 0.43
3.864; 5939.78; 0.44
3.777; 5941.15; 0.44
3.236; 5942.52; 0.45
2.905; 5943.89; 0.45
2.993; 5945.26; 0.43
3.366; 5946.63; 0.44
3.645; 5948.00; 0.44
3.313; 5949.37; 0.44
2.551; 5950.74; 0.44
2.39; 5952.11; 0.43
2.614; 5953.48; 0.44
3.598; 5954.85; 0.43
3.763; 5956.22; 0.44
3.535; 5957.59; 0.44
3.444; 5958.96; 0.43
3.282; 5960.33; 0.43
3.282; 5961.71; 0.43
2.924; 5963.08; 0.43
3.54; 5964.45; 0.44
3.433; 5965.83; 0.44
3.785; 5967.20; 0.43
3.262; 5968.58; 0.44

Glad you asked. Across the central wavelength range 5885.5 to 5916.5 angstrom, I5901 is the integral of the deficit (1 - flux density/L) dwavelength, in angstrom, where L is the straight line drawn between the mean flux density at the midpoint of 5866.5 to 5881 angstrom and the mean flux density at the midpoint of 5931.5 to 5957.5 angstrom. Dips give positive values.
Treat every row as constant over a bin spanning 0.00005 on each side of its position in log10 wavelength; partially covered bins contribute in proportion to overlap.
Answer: 3.5 angstrom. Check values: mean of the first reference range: 3.74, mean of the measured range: 3.16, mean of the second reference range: 3.29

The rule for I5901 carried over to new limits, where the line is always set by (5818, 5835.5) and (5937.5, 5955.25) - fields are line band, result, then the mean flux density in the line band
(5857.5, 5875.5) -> 0.42 angstrom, 3.3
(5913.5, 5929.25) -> 0.04 angstrom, 3.27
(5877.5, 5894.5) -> 0.72 angstrom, 3.21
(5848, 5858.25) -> -0.11 angstrom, 3.44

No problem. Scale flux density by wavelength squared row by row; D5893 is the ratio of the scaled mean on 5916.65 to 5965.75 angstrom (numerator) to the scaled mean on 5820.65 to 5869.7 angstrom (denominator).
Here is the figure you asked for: 1.00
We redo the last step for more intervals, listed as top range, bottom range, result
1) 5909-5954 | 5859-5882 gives 0.93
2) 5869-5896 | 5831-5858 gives 1.00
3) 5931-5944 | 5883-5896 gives 1.20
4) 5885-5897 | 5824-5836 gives 0.82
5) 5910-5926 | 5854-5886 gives 0.96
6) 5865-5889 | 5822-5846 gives 1.06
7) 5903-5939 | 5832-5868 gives 1.02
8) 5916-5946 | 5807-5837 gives 1.00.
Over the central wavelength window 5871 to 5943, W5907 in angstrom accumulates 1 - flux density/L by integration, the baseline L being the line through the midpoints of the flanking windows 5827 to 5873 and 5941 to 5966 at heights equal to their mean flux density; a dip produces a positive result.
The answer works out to -1.9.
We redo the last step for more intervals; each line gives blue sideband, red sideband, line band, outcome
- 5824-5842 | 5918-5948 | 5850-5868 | 0.49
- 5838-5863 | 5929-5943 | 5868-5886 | -2.32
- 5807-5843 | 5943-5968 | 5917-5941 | -0.13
